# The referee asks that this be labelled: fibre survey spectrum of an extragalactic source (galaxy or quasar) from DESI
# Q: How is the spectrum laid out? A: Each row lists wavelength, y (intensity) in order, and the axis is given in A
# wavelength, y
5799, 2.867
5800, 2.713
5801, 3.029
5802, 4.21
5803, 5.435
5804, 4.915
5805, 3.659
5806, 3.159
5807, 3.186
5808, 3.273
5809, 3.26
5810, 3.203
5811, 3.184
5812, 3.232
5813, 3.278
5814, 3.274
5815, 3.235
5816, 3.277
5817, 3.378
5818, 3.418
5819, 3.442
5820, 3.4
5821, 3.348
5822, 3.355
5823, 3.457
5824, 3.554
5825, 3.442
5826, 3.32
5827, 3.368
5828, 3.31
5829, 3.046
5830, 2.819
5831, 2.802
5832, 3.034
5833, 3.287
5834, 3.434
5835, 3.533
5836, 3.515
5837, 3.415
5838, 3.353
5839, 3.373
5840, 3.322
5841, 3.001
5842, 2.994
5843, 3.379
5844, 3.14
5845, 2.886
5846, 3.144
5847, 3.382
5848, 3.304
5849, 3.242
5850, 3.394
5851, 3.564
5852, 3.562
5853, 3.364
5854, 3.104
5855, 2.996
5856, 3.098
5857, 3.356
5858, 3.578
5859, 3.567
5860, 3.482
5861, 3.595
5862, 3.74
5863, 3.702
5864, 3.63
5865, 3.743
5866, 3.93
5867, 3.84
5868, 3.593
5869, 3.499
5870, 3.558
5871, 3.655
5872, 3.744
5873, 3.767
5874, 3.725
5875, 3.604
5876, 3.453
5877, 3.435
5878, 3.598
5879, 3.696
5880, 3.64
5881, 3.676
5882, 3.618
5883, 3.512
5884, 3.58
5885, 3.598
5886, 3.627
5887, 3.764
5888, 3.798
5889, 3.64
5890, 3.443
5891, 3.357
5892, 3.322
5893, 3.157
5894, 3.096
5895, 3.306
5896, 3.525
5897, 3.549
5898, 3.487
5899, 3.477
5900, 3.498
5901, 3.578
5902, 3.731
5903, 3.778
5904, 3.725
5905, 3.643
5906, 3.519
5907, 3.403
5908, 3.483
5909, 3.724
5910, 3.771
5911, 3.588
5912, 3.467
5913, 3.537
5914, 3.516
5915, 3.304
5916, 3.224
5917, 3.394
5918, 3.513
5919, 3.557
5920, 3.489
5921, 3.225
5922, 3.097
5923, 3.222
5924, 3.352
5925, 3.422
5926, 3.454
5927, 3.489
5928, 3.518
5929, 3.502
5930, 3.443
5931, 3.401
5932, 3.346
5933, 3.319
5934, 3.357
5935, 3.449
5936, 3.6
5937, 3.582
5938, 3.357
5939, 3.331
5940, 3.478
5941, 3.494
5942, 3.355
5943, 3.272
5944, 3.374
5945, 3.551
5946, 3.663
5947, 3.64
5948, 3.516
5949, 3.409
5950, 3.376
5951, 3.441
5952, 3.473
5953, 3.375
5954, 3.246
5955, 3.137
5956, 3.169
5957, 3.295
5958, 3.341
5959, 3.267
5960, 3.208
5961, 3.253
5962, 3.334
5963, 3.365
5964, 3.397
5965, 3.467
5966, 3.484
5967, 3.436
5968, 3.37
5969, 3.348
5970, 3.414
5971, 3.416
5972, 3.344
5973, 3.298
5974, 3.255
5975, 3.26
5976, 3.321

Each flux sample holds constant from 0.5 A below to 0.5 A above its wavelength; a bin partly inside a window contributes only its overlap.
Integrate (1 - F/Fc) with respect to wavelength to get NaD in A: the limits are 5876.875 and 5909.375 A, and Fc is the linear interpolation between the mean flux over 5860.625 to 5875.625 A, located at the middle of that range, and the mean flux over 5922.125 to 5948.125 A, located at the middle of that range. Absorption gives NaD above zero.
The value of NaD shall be 0.4 A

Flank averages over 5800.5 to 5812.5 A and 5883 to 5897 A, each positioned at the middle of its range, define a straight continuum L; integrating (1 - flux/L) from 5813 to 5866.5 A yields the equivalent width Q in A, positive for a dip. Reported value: 3.5 A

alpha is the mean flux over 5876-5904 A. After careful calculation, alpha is 3.54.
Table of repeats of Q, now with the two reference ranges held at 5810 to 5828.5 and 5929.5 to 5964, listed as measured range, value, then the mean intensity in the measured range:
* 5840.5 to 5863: 0.2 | 3.32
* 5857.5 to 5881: -2.0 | 3.64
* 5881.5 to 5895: -0.5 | 3.49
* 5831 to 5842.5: 0.3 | 3.27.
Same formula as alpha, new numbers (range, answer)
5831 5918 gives 3.48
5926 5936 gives 3.44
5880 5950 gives 3.48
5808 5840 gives 3.3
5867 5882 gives 3.62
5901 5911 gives 3.64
